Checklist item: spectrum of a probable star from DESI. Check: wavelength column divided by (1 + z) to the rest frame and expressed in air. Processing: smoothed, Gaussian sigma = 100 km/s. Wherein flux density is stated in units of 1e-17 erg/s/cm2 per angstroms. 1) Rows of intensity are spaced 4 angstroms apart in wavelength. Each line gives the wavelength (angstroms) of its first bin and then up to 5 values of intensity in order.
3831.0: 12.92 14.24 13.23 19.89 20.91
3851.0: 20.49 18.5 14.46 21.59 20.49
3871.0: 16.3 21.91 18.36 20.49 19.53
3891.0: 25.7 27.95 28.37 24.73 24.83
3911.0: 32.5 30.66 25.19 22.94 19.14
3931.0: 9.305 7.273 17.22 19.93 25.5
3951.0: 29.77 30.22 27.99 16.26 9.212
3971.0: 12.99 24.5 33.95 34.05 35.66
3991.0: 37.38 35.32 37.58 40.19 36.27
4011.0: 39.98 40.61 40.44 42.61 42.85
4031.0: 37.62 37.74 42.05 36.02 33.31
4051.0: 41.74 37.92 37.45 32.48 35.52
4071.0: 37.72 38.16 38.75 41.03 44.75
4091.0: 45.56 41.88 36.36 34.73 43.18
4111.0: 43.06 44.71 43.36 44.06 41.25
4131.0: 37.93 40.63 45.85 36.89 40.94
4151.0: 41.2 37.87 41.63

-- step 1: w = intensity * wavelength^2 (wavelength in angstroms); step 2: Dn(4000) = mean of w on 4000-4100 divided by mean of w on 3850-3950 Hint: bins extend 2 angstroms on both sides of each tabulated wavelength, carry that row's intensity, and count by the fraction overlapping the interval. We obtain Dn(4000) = 1.97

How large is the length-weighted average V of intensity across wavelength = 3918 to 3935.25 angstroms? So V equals 17.2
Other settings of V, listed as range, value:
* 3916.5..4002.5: 24.7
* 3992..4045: 39.1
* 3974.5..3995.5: 34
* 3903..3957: 22.7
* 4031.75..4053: 38.1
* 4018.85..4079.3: 38.2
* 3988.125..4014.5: 37.9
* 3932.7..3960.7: 22.4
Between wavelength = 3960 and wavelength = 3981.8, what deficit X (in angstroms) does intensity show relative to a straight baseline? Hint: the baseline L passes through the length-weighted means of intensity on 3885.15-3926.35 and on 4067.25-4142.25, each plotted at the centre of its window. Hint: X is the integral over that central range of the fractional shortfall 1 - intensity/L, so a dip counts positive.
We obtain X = 7.6 angstroms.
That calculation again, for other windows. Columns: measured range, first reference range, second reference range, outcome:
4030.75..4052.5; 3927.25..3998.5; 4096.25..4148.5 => -3.8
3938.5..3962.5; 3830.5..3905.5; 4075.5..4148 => 2.0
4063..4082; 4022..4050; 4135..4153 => 1.2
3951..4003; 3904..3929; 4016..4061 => 6.7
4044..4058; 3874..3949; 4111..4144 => -1.0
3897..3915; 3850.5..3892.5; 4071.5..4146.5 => -4.0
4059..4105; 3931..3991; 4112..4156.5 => -3.6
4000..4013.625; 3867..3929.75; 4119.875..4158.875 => -3.2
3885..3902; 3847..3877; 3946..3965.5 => -3.2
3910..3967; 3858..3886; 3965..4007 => 8.4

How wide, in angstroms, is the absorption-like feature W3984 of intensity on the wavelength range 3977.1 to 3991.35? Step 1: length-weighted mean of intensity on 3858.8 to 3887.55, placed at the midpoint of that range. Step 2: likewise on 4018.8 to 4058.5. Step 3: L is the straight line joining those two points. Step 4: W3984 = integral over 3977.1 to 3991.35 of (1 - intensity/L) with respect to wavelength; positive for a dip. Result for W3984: -1.0 angstroms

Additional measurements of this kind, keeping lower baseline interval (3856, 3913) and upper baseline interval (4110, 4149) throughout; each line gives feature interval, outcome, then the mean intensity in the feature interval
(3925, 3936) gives 5.8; 12.3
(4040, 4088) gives -1.5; 37.8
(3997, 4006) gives -1.9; 38.6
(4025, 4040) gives -2.5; 39.9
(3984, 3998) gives -2.3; 36.1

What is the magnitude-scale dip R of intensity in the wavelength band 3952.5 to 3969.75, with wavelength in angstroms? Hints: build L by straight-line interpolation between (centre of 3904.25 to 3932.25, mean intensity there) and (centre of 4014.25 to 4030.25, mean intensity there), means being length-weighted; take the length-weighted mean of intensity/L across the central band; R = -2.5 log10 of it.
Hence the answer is 0.42 mag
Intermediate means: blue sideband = 23.9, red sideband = 41.4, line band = 20.8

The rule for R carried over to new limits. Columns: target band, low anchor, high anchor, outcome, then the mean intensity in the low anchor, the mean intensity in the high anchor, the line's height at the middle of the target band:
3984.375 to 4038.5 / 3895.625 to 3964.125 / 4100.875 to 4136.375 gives -0.24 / 23.2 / 41.4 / 31.1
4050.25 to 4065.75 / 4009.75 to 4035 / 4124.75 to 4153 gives 0.10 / 40.5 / 40.7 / 40.5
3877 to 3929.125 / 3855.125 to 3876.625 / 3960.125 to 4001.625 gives -0.13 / 18.9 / 27.9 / 21.8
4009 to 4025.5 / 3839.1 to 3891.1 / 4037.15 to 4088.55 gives -0.21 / 19.4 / 38.2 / 33.8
